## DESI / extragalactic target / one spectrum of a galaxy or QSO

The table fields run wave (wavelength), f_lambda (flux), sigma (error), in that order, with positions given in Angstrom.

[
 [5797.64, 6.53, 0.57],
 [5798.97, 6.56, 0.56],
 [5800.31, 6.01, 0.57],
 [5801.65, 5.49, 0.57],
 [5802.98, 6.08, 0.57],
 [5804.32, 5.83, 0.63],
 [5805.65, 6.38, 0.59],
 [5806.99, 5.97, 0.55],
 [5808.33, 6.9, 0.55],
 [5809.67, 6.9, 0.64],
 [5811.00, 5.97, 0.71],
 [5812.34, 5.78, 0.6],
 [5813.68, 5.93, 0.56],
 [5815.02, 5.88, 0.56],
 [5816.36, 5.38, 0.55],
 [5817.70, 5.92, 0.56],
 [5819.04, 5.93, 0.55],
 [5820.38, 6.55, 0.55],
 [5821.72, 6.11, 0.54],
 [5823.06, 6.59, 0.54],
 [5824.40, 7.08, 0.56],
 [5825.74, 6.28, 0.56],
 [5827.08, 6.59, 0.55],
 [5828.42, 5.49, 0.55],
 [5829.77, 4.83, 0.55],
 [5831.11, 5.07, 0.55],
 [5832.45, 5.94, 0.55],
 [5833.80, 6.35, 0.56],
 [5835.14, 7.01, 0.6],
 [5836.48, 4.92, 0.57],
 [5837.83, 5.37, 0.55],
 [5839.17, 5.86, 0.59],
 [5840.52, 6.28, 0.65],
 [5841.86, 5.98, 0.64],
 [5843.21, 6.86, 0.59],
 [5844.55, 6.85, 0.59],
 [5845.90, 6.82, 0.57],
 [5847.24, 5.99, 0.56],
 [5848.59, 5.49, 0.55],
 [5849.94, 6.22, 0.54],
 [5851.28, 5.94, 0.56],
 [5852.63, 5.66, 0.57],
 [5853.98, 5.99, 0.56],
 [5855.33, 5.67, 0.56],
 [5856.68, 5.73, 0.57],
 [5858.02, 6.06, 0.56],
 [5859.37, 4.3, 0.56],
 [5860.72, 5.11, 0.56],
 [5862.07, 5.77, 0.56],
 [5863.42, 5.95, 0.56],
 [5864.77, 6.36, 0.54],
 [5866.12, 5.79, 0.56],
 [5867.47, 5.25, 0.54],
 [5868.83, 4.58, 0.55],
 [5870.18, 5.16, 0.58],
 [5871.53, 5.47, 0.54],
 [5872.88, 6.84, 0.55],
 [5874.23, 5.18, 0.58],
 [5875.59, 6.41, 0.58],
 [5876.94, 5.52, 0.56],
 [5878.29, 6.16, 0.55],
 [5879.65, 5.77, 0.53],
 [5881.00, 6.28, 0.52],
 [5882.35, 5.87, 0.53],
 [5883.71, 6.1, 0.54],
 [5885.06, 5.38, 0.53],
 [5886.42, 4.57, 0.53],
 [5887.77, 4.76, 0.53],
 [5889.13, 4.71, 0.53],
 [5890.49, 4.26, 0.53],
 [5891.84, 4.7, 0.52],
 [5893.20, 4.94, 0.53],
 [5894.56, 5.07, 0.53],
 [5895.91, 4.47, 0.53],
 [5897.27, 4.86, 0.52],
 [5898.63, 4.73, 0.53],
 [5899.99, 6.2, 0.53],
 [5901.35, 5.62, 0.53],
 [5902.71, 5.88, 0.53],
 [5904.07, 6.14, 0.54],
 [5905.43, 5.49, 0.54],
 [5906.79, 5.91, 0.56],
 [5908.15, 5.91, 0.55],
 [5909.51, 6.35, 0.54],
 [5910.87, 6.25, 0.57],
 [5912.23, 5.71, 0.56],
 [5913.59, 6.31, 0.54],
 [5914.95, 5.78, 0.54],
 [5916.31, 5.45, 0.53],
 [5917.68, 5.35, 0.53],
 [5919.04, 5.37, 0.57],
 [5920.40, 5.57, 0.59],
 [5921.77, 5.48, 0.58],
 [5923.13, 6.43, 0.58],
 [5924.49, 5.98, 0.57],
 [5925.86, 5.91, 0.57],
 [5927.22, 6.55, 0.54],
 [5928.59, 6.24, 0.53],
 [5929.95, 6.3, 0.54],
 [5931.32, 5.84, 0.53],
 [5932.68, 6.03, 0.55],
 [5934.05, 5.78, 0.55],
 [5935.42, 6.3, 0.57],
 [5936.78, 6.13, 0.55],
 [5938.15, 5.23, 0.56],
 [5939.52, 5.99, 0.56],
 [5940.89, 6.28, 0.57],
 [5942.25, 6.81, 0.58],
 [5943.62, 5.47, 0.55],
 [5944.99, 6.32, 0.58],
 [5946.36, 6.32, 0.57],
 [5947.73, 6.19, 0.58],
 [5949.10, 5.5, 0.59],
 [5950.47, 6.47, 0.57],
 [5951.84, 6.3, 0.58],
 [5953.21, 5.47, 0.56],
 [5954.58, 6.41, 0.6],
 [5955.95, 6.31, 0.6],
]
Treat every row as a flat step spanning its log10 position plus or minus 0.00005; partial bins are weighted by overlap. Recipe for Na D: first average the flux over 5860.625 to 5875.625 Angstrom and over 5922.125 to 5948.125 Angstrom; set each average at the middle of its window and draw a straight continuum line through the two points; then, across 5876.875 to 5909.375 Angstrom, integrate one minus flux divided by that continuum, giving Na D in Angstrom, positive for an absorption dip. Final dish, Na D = 2.31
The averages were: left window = 5.64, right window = 6.1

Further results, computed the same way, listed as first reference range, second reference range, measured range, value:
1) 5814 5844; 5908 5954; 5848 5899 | 4.7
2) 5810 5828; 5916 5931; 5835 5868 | 1.1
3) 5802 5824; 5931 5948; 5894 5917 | 1.6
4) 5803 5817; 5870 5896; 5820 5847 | -1.2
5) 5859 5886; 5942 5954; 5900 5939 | 0.1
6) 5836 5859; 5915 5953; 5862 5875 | 0.7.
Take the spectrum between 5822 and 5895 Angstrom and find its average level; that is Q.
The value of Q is 5.73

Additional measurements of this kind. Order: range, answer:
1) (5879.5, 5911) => 5.41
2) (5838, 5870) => 5.83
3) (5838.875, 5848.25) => 6.37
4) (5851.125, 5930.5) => 5.62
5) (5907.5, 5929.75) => 5.93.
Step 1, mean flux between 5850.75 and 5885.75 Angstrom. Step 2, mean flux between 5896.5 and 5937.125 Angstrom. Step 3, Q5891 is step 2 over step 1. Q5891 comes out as 1.03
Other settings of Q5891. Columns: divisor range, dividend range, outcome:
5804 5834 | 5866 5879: 0.93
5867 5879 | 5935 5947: 1.08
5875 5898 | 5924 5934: 1.16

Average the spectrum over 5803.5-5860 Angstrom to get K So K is 6.02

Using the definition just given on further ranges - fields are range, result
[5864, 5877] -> 5.66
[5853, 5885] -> 5.7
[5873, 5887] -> 5.78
